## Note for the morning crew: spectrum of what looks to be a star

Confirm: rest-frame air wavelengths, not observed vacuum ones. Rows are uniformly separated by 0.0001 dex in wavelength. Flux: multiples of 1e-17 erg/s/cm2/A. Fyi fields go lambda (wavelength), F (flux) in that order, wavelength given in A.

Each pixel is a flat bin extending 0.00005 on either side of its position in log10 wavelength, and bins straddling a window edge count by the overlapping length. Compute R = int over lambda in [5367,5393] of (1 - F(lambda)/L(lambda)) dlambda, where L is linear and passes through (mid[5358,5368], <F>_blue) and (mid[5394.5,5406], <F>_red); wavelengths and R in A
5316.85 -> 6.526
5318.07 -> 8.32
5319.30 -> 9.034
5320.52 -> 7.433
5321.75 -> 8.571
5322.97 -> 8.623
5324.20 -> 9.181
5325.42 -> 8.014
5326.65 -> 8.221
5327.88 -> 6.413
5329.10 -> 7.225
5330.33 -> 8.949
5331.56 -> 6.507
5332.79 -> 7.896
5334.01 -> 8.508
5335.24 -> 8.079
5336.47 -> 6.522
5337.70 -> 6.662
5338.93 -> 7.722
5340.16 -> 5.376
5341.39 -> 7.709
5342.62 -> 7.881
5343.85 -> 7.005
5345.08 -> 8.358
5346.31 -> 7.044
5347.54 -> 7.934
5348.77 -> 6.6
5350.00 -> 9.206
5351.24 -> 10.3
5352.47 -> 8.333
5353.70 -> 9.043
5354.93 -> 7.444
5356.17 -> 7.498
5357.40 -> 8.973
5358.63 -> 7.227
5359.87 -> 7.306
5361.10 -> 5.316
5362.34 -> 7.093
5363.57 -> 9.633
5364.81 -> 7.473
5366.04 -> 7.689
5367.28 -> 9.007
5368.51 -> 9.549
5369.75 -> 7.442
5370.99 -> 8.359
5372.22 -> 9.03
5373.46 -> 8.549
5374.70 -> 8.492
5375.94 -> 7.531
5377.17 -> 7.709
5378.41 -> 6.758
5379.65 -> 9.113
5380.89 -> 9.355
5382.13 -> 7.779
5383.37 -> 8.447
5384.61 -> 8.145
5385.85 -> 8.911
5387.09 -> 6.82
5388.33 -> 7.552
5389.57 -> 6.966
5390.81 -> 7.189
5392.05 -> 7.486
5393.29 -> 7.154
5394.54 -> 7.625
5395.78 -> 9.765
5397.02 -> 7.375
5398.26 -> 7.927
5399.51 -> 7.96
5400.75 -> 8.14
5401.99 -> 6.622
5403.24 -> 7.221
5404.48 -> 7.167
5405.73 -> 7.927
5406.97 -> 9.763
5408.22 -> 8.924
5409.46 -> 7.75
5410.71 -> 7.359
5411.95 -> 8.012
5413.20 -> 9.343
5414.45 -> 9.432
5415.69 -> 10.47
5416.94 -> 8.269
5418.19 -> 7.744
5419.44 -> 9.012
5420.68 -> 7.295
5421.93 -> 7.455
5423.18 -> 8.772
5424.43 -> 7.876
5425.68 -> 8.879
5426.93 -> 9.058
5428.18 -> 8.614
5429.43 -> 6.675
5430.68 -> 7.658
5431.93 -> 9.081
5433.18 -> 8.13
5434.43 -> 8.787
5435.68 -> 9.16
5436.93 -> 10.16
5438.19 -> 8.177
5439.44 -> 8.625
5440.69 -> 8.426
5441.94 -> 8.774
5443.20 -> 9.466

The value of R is -1.3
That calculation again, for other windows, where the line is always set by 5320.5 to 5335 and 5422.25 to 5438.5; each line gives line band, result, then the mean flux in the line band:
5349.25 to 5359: -0.5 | 8.51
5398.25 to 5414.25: 0.7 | 8.05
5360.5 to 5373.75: 0.2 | 8.1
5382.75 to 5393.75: 0.9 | 7.64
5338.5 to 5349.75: 1.0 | 7.35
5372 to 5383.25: 0.0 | 8.23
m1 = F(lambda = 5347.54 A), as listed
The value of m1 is 7.934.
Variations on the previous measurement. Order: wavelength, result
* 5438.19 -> 8.177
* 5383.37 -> 8.447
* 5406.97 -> 9.763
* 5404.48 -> 7.167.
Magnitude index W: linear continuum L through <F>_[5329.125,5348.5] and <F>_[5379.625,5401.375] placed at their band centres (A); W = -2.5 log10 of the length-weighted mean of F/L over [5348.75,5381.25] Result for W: -0.06 mag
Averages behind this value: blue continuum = 7.45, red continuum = 7.95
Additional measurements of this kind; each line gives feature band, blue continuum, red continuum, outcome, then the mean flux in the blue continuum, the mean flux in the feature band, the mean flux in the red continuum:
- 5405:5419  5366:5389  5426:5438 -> -0.02 mag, 8.23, 8.63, 8.58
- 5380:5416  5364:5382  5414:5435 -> 0.04 mag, 8.29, 8.08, 8.42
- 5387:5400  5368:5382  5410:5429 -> 0.10 mag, 8.32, 7.65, 8.48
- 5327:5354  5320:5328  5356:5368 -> 0.04 mag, 8.17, 7.68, 7.75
